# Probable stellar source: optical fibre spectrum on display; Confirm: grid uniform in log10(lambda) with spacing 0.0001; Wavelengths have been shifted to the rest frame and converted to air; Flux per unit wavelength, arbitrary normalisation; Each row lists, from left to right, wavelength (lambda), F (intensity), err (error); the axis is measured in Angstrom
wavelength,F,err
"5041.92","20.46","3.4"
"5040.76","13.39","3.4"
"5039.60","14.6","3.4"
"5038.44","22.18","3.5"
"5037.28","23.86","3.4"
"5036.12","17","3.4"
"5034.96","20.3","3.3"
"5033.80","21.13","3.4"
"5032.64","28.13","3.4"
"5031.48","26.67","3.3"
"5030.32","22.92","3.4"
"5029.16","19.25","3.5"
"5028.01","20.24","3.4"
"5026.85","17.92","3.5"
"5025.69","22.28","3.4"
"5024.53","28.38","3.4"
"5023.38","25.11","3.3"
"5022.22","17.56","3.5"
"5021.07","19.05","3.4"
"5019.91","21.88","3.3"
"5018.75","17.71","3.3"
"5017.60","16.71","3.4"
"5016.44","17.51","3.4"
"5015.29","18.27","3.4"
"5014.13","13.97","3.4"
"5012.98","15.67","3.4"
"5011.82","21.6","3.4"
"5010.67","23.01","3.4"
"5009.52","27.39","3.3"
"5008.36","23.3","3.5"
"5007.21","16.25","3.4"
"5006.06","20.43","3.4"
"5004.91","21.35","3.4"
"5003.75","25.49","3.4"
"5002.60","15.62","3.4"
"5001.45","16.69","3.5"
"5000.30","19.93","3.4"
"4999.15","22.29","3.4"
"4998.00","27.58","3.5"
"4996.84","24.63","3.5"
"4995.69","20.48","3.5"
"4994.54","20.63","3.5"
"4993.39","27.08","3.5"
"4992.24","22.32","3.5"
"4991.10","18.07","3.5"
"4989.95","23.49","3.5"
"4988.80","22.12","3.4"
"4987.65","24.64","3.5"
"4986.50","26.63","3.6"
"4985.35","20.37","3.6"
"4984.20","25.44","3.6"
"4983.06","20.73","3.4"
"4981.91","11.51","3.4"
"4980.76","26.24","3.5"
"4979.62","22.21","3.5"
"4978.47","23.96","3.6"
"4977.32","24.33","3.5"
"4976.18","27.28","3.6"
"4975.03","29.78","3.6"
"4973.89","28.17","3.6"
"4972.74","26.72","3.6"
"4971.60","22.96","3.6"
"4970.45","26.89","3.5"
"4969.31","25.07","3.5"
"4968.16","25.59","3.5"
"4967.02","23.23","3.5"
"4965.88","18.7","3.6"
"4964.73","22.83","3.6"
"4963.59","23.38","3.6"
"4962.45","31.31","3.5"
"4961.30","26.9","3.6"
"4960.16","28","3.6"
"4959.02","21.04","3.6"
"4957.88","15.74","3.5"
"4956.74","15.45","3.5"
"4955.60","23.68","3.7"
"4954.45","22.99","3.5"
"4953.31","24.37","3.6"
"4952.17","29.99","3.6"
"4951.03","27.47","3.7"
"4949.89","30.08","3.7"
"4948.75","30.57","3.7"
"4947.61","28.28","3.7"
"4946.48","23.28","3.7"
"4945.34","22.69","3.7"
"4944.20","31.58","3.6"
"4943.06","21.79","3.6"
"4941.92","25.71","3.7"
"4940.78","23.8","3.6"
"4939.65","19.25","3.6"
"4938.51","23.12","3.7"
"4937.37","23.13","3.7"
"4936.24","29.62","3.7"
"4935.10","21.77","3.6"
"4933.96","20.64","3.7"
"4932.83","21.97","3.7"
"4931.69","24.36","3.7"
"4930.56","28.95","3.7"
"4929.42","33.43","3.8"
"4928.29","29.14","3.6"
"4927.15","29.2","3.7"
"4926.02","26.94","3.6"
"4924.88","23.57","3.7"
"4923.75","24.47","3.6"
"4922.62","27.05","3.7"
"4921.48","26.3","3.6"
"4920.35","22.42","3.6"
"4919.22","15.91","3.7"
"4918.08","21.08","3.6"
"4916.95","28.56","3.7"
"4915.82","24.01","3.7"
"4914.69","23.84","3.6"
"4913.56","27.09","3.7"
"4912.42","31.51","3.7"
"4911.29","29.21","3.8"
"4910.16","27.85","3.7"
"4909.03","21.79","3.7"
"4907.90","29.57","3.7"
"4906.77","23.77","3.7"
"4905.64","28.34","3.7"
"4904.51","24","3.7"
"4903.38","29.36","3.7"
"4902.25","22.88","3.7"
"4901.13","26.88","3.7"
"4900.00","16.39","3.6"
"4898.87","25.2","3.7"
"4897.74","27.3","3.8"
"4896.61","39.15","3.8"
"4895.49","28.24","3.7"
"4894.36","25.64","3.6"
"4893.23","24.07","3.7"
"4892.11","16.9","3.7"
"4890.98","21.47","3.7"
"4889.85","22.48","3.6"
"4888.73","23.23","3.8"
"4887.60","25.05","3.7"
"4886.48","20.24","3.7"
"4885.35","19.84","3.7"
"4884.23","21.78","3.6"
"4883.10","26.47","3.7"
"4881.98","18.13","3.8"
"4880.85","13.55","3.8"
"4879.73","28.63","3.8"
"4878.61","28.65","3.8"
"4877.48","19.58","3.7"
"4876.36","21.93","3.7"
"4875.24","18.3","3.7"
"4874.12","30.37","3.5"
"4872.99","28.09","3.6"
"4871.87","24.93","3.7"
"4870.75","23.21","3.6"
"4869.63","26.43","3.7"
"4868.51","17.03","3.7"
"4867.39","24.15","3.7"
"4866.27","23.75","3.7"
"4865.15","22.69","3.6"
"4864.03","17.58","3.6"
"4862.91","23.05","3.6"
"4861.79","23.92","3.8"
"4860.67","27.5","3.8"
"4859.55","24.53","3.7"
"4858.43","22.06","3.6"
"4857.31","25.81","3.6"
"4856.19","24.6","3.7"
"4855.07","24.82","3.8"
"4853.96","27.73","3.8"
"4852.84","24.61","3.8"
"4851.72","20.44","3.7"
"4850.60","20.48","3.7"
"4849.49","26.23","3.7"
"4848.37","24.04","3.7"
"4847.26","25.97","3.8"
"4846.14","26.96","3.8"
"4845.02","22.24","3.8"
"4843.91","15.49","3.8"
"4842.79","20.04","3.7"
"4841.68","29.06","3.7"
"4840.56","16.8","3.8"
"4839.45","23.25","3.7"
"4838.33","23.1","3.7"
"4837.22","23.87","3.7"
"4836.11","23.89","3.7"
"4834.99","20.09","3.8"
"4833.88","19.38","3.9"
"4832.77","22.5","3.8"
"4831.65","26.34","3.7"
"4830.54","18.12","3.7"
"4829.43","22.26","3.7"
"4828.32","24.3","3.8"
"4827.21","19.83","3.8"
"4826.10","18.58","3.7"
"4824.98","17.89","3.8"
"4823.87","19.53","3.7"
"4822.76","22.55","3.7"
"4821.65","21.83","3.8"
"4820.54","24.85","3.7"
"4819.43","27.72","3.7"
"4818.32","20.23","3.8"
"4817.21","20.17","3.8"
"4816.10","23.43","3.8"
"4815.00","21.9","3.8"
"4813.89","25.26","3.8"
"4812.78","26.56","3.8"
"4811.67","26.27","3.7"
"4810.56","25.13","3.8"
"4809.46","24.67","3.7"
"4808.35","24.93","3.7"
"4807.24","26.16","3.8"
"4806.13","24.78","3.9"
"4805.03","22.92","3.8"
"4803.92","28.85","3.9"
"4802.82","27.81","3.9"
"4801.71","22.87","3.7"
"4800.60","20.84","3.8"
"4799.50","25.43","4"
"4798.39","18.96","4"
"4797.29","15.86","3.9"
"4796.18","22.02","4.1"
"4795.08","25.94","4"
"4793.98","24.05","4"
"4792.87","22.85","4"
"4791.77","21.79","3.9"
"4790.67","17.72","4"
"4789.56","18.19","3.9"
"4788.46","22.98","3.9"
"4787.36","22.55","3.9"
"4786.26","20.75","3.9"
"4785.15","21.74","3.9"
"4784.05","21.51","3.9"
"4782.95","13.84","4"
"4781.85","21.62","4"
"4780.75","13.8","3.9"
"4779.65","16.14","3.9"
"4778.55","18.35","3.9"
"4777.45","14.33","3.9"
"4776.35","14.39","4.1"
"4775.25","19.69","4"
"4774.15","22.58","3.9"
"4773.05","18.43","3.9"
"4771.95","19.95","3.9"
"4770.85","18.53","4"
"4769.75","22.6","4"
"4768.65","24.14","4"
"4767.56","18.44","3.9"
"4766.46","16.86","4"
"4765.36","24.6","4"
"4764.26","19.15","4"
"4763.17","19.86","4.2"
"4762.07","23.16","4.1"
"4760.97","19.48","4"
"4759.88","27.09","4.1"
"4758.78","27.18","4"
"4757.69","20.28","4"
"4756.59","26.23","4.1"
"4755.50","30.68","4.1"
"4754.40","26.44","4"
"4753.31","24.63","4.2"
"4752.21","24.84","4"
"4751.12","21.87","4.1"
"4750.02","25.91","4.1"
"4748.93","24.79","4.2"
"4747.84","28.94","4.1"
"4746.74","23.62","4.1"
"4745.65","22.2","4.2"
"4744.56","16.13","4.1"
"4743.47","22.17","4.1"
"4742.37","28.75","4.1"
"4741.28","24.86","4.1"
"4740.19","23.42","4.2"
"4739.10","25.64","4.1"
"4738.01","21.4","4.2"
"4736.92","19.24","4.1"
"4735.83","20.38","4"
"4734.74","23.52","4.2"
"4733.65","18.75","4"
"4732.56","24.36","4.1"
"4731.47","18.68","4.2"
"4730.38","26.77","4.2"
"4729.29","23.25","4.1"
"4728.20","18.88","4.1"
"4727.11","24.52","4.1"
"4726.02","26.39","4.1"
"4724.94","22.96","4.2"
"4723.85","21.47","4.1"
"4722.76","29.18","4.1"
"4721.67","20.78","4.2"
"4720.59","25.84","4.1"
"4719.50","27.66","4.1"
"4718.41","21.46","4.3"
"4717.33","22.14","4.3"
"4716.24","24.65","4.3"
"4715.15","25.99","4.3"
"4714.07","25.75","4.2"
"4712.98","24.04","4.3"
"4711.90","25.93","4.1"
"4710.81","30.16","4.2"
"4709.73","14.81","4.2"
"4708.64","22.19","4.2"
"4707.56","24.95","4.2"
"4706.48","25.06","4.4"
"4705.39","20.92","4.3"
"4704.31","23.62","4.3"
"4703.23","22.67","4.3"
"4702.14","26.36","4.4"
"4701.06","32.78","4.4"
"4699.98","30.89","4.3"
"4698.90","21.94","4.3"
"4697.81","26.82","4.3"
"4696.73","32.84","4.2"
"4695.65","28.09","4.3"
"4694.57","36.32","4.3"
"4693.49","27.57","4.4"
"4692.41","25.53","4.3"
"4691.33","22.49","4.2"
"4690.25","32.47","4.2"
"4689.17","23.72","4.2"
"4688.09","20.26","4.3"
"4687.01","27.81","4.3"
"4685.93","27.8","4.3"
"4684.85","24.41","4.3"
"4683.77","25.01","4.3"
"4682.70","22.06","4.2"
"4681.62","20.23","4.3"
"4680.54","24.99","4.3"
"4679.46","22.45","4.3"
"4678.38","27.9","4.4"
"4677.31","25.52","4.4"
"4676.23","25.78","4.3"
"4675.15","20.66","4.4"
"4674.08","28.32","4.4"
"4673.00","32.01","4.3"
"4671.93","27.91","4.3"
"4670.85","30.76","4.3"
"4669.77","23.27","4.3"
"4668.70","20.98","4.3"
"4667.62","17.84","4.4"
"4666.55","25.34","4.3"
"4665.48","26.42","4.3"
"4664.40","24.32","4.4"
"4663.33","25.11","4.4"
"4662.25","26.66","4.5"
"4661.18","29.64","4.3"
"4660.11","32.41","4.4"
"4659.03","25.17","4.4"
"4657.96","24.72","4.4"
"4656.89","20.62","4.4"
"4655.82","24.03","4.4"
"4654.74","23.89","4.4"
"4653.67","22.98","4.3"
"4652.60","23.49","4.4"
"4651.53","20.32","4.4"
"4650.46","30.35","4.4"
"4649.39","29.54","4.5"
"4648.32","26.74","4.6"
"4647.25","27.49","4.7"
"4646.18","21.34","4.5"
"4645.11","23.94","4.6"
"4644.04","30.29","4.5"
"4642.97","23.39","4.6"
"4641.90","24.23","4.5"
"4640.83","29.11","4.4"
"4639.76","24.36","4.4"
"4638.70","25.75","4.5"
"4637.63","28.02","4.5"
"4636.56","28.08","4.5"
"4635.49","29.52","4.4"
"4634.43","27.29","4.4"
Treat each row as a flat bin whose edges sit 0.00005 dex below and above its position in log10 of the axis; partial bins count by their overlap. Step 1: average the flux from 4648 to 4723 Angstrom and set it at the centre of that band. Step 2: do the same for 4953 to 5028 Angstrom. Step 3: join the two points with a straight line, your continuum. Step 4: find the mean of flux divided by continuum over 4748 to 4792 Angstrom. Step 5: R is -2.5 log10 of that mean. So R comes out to 0.16 mag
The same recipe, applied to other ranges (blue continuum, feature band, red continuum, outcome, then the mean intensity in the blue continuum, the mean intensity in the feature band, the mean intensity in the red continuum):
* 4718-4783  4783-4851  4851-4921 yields 0.03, 22.2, 22.6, 24.2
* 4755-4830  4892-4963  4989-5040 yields -0.19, 21.8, 25.4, 21.1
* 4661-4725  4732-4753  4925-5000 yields 0.09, 25.4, 23.2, 24.5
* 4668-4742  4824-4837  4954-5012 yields 0.13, 24.8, 21.2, 23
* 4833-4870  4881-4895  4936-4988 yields 0.08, 23.1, 21.9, 24.5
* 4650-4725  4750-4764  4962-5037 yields 0.02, 25.3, 24.3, 22.2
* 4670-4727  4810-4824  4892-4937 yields 0.09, 25.6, 23.6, 25.8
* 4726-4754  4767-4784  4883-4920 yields 0.26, 23.2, 18.5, 24.8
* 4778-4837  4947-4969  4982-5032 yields -0.15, 22.1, 24.7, 21.3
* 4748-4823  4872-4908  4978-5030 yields -0.11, 22.3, 24.2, 21.2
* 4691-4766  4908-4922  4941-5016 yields -0.07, 24.4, 25.1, 23.3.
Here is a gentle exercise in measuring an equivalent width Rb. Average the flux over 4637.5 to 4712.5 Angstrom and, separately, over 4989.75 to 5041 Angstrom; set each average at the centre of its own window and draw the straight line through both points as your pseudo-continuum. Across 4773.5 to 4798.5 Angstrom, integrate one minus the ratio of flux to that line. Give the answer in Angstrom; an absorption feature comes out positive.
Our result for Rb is 4.6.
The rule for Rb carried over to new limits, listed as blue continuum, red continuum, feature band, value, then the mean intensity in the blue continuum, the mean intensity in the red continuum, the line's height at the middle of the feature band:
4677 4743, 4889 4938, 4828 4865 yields 3.17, 24.7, 25.5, 25.2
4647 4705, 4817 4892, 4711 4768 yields 2.85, 25.9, 22.7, 24.8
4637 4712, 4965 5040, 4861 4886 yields 0.60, 25.6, 22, 23.4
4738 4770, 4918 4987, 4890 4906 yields -0.65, 23.6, 24.6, 24.3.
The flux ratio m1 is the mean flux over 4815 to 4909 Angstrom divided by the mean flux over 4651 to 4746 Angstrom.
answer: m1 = 0.94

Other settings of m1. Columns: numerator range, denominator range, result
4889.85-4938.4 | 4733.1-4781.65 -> 1.16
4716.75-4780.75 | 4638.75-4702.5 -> 0.86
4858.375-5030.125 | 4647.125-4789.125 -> 0.99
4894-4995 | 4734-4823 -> 1.11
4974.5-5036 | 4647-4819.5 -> 0.91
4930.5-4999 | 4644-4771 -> 0.98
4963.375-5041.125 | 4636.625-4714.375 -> 0.85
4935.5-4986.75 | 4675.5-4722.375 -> 0.96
